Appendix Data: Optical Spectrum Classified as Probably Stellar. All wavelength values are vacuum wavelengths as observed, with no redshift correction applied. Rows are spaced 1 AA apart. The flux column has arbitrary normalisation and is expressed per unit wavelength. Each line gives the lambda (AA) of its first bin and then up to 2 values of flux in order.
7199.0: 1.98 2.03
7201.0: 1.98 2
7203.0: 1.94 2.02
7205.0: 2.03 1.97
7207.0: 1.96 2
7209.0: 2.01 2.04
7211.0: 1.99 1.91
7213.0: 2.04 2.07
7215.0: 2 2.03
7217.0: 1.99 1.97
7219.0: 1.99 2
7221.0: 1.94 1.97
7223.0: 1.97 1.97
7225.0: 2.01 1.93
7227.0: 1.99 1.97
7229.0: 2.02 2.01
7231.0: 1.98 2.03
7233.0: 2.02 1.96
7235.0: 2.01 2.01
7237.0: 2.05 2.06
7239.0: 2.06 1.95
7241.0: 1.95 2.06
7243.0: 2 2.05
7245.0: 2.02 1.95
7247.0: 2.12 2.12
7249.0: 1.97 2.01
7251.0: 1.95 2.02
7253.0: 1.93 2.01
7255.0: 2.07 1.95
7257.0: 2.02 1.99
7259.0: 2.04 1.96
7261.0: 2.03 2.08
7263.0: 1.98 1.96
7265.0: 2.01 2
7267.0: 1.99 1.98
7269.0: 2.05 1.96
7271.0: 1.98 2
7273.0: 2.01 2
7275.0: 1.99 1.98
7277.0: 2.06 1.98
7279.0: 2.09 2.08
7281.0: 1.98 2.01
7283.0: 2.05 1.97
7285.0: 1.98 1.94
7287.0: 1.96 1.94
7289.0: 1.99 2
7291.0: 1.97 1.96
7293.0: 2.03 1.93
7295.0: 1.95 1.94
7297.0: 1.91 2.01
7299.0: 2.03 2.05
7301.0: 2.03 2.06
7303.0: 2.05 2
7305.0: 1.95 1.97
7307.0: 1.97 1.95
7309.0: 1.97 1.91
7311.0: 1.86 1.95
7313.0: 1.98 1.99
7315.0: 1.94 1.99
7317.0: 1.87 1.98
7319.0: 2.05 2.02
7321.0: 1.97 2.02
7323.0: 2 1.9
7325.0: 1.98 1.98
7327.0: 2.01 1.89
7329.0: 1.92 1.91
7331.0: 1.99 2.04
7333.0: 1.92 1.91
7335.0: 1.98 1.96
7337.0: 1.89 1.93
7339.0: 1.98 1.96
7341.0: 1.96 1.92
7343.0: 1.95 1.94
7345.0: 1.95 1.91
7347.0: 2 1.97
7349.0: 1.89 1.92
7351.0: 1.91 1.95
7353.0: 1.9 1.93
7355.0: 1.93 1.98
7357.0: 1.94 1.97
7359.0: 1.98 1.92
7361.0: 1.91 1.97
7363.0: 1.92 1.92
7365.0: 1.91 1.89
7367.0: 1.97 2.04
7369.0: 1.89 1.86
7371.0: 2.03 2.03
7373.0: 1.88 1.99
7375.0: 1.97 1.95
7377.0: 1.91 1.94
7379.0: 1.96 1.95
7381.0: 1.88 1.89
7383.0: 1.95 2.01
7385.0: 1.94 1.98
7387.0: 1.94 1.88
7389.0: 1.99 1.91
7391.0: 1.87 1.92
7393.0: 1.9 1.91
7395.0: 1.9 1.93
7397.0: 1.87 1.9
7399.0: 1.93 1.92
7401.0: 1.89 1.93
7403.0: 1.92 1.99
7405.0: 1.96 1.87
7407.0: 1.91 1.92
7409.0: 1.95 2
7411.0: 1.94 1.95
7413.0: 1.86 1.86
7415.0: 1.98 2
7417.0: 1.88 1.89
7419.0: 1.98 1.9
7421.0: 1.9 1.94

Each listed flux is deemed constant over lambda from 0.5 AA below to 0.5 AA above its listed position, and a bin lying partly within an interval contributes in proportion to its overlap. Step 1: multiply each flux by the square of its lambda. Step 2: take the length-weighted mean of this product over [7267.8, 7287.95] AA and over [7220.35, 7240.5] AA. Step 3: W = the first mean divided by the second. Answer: 1.02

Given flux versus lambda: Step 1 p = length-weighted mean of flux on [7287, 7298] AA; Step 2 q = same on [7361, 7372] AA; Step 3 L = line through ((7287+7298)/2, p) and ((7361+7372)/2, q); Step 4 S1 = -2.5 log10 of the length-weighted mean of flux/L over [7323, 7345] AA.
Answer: 0.00 mag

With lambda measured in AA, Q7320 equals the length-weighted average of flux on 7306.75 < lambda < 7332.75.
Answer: 1.96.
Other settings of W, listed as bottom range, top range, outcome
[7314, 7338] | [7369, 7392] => 1.00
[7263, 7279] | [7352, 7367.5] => 0.99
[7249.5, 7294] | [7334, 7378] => 1.00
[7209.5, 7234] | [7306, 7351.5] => 1.01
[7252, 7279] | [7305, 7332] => 0.99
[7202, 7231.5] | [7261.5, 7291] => 1.02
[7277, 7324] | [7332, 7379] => 0.99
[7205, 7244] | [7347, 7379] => 1.01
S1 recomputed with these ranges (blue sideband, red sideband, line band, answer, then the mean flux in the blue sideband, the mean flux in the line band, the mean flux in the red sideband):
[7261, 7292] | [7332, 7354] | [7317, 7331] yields -0.006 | 2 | 1.97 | 1.94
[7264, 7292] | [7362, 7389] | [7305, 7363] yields 0.008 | 2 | 1.95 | 1.94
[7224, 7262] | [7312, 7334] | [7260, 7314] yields -0.002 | 2.01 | 1.99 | 1.97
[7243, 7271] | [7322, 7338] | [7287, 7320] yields -0.001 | 2.01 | 1.97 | 1.95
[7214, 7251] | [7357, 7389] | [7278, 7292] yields -0.007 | 2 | 1.99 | 1.94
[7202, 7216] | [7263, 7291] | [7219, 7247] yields -0.001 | 2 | 2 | 2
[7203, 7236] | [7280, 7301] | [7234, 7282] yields -0.012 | 1.99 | 2.01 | 1.98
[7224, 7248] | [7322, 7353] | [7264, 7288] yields -0.008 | 2.01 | 2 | 1.95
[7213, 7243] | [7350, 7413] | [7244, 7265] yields -0.012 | 2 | 2.01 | 1.93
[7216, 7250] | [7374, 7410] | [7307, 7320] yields 0.005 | 2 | 1.96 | 1.93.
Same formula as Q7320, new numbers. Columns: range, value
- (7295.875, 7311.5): 1.98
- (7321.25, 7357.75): 1.95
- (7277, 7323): 1.98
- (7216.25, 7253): 2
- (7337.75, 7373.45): 1.94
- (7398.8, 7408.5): 1.92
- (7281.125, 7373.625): 1.96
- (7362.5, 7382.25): 1.94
